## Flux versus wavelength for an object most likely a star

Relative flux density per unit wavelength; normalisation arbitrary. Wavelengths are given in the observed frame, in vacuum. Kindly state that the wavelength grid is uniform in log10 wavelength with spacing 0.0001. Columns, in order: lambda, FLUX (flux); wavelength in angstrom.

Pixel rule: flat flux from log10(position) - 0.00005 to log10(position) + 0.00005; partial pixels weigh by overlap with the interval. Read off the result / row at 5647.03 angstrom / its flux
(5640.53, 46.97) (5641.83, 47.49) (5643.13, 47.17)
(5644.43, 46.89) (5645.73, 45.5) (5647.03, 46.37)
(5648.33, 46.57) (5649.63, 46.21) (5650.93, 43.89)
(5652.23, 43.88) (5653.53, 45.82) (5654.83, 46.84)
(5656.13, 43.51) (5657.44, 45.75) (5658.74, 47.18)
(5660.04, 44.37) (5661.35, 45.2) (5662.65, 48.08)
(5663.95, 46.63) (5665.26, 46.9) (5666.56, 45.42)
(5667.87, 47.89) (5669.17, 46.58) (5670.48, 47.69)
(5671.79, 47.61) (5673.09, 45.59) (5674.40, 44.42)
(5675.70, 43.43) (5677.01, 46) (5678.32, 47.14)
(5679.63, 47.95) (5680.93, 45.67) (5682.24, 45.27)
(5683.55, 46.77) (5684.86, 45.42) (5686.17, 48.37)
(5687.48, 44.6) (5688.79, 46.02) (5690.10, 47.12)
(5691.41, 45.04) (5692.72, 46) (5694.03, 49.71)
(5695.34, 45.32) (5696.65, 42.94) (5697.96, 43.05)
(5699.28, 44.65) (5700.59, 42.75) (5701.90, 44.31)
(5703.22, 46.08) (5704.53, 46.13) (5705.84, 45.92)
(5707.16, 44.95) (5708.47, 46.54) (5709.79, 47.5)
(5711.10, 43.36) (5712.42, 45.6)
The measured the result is 46.37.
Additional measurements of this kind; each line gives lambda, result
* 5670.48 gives 47.69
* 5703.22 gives 46.08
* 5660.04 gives 44.37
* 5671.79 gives 47.61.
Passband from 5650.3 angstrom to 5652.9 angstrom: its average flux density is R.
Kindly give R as 44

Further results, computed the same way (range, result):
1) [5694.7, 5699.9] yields 43.9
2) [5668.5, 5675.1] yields 46.4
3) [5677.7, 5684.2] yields 46.6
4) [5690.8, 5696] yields 46.6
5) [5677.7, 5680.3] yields 47.6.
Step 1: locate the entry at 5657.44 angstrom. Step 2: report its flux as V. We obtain 45.75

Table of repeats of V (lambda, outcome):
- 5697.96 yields 43.05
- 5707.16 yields 44.95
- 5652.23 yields 43.88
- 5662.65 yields 48.08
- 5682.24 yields 45.27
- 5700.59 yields 42.75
